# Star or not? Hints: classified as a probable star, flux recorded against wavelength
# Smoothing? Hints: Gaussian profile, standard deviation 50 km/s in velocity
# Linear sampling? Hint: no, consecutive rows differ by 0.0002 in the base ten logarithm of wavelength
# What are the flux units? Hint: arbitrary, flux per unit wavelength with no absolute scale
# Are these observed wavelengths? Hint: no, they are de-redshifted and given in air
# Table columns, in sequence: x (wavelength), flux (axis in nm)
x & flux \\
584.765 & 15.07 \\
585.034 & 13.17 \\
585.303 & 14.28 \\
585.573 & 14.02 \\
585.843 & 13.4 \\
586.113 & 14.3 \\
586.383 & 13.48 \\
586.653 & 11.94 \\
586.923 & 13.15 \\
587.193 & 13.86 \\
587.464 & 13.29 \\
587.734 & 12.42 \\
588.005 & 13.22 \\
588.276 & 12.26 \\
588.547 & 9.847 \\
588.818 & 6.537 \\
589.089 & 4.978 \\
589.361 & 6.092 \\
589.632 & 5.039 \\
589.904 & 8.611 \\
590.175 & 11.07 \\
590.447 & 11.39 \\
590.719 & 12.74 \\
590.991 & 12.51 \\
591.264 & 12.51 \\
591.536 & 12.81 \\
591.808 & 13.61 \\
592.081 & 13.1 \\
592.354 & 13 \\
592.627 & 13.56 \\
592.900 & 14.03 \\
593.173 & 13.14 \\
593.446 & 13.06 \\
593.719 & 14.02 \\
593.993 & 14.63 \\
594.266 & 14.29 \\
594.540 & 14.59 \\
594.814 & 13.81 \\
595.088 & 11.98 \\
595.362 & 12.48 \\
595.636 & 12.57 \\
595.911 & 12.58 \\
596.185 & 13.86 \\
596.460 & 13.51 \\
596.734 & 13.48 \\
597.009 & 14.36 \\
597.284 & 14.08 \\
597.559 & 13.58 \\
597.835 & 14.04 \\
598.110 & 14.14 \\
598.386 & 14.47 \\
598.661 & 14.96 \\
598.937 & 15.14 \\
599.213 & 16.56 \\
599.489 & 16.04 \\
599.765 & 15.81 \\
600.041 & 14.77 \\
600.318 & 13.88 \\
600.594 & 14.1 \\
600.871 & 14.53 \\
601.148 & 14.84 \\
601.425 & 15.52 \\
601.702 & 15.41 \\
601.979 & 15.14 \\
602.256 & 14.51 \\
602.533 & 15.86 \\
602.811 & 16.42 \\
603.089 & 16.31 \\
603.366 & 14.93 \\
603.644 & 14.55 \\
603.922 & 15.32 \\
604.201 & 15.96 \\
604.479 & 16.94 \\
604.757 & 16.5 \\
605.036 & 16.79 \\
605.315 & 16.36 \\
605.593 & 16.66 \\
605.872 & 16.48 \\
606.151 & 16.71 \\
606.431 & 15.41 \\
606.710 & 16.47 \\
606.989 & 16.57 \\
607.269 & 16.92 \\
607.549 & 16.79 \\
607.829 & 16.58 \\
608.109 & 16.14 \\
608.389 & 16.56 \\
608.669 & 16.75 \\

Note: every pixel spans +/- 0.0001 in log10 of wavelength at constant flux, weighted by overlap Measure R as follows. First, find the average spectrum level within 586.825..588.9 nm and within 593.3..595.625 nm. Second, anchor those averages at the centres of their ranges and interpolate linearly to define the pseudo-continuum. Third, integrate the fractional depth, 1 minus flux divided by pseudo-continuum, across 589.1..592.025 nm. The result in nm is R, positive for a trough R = 0.50 nm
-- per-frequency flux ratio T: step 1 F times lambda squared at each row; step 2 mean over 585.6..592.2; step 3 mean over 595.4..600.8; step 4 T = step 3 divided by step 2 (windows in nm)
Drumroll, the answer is 1.30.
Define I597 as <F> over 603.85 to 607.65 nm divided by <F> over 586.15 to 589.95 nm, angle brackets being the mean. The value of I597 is 1.6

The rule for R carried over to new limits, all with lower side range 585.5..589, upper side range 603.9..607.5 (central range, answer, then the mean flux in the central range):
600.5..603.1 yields 0.056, 15.2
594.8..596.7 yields 0.170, 12.9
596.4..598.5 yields 0.090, 14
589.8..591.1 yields 0.173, 11.3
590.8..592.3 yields 0.041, 12.9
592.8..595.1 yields -0.002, 13.8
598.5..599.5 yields -0.044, 15.6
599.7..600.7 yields 0.041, 14.6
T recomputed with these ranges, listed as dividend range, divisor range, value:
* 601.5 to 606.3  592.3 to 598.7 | 1.20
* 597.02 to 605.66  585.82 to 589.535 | 1.43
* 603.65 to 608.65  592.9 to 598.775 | 1.24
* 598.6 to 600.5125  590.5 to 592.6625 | 1.22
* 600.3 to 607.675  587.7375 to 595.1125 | 1.40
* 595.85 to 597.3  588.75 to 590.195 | 2.07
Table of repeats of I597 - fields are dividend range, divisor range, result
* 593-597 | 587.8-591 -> 1.42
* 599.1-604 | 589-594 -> 1.32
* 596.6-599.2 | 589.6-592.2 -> 1.24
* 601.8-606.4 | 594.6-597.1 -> 1.21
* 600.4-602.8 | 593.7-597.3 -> 1.11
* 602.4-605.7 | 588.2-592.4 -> 1.56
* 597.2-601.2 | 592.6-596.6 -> 1.09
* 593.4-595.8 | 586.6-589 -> 1.15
